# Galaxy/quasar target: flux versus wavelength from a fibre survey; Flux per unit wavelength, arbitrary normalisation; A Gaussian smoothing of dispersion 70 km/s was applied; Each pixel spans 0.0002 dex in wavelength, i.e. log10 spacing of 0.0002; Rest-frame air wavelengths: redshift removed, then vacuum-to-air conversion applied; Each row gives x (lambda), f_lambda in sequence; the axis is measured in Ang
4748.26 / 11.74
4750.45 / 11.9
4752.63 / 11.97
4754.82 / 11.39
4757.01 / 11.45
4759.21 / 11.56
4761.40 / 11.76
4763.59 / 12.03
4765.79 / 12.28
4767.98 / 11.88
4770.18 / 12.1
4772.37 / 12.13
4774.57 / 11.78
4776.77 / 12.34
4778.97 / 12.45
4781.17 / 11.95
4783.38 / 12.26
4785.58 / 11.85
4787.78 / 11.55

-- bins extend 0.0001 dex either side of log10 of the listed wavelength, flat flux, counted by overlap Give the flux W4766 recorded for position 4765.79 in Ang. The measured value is 12.28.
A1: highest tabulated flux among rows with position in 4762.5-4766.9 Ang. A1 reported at 12.28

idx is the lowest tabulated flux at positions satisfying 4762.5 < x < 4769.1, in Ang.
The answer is 11.88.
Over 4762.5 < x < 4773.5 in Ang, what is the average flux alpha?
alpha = 12.1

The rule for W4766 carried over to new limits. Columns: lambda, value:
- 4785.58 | 11.85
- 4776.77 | 12.34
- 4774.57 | 11.78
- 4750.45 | 11.9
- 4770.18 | 12.1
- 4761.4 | 11.76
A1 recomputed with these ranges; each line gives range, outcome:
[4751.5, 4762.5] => 11.97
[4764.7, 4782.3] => 12.45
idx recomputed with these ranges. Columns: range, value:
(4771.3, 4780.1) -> 11.78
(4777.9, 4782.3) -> 11.95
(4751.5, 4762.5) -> 11.39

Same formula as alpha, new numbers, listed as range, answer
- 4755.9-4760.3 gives 11.5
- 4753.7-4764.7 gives 11.6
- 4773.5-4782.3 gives 12.1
